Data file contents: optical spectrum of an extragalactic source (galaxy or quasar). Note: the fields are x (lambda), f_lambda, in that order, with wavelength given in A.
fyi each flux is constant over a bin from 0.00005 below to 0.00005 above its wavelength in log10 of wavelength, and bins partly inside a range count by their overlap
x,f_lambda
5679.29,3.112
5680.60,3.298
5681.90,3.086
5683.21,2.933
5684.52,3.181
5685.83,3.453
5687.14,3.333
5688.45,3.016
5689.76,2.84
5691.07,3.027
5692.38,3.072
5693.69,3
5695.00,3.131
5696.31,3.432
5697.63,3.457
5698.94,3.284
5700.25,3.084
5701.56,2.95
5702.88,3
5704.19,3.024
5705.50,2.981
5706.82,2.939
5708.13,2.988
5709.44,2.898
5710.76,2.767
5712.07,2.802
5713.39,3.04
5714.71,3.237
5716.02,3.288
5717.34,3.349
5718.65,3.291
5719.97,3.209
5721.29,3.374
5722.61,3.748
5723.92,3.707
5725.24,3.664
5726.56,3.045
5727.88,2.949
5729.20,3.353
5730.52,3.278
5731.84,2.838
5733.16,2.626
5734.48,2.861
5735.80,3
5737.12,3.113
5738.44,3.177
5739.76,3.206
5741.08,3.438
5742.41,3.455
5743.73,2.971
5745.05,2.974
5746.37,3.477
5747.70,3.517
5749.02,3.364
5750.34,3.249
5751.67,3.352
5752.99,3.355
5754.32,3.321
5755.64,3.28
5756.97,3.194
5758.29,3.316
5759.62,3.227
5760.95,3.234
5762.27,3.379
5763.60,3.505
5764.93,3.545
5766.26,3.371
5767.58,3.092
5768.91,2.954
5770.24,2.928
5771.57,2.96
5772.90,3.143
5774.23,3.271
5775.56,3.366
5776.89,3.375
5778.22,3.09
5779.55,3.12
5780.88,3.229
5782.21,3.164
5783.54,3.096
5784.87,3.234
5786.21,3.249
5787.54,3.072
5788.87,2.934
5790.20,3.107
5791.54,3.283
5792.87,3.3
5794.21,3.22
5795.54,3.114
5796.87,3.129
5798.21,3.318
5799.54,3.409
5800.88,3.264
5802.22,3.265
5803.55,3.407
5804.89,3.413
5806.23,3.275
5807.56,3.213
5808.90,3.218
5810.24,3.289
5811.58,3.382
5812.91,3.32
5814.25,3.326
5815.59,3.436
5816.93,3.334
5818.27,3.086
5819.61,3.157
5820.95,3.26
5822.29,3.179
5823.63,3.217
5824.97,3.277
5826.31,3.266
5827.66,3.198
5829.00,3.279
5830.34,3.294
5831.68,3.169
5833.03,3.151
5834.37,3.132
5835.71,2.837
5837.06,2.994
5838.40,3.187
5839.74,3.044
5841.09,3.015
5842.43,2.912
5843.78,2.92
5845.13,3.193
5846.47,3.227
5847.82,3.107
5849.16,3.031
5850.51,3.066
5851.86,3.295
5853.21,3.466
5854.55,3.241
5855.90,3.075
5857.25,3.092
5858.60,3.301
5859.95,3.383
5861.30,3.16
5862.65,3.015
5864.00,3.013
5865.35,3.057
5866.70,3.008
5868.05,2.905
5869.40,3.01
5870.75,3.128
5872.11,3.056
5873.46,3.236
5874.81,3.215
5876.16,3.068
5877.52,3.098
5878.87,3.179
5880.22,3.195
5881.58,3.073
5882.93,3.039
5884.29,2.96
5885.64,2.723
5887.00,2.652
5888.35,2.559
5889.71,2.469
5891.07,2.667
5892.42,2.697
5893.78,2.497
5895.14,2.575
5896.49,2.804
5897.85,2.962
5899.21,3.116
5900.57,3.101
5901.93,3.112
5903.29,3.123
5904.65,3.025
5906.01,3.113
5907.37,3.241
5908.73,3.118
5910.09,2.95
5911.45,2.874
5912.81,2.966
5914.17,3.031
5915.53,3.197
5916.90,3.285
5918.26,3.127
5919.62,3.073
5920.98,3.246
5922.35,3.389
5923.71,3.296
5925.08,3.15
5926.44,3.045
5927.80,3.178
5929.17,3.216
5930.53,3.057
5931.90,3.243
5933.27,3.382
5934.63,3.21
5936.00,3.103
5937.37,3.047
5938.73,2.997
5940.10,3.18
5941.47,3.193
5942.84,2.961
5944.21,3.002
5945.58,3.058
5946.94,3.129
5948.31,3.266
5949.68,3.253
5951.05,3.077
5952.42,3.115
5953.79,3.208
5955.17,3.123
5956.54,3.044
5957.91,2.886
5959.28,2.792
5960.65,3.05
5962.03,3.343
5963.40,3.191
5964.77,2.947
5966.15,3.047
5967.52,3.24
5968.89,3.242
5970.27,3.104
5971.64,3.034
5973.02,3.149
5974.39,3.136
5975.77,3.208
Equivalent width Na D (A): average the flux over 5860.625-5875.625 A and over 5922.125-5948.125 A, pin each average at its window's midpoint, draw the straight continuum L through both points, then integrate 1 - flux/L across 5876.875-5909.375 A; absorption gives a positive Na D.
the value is 1.9 A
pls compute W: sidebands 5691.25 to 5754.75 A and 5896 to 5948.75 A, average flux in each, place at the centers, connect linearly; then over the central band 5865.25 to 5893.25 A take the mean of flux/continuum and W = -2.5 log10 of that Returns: 0.07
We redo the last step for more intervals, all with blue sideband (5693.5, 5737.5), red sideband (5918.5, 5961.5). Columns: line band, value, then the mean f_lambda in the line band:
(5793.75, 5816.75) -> -0.054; 3.3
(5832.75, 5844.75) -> 0.040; 3.02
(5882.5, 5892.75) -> 0.155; 2.71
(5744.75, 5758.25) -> -0.061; 3.32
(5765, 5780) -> -0.011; 3.17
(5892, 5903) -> 0.094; 2.87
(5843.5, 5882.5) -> 0.000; 3.13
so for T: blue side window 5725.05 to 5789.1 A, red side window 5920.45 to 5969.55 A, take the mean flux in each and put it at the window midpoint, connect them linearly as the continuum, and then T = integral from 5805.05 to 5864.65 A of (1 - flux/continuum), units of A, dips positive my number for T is -0.20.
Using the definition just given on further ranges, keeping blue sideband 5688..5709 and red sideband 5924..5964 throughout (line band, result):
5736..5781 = -2.4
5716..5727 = -1.2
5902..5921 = 0.1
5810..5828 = -1.0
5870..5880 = -0.1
